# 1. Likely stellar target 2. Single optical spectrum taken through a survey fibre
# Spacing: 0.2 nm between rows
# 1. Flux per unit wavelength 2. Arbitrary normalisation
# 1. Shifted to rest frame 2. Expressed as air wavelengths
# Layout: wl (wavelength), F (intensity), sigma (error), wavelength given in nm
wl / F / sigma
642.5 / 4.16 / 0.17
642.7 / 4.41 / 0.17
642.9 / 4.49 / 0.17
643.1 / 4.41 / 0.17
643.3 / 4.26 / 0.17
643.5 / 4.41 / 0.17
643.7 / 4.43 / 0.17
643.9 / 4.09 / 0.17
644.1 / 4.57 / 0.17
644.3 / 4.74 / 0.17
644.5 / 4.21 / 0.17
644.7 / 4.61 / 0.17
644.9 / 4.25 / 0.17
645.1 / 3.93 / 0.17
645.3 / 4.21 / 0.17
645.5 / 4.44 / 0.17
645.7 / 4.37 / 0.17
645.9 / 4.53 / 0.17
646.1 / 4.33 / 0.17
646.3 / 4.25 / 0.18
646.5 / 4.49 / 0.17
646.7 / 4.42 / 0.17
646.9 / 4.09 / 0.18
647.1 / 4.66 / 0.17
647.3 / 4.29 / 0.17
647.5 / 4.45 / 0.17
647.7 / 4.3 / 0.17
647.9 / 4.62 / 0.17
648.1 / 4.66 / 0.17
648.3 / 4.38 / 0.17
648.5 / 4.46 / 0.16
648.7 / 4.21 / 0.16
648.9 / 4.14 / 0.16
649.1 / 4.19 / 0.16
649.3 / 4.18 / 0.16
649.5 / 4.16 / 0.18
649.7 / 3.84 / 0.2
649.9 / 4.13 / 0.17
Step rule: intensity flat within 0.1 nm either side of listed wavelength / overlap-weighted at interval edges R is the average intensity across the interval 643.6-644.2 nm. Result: 4.36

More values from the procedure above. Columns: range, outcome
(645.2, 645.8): 4.34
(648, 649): 4.37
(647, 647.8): 4.43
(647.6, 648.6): 4.48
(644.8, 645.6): 4.21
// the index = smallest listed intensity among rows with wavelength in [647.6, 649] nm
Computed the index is 4.14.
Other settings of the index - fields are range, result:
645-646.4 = 3.93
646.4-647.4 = 4.09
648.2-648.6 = 4.38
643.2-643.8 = 4.26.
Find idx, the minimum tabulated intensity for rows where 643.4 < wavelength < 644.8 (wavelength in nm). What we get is 4.09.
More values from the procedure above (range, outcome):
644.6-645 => 4.25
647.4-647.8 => 4.3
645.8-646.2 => 4.33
